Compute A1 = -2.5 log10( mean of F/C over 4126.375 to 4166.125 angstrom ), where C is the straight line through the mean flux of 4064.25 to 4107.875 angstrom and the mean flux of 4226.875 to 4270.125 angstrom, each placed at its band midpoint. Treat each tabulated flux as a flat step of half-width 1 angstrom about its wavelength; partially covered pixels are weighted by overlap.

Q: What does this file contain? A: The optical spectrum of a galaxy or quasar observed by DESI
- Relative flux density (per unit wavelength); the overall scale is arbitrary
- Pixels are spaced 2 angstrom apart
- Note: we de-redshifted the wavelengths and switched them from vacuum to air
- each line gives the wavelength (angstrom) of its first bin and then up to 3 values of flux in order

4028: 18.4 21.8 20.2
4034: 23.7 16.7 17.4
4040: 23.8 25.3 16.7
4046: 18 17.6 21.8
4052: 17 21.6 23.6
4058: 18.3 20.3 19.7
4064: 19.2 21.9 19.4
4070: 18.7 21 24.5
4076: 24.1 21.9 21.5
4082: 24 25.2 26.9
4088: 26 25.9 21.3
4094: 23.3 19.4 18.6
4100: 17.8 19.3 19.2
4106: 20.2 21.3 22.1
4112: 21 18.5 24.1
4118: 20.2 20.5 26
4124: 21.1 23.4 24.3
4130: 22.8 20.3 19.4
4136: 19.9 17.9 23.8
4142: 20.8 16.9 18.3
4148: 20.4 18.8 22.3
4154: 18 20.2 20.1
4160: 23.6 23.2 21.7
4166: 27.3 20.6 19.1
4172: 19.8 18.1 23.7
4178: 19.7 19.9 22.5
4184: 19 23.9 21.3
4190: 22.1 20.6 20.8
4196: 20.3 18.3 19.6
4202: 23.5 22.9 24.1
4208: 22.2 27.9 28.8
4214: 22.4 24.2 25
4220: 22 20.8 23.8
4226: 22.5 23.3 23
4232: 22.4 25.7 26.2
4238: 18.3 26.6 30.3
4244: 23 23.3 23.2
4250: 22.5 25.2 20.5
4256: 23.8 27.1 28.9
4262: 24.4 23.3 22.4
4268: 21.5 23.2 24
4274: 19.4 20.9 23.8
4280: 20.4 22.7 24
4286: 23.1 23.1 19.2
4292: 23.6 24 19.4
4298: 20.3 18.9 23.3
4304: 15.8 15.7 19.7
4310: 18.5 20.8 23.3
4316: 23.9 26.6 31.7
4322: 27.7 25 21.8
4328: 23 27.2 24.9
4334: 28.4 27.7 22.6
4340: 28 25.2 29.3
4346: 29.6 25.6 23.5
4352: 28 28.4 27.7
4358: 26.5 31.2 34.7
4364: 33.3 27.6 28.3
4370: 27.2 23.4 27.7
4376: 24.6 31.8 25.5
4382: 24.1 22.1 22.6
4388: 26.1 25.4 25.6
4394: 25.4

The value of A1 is 0.09 mag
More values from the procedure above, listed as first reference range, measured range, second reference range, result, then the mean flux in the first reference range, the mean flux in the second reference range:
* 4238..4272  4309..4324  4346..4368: 0.094 mag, 24.1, 28.7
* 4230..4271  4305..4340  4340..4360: 0.100 mag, 24.1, 27.3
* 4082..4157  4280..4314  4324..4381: 0.231 mag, 21.3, 27.2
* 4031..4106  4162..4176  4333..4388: 0.085 mag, 21.1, 27.2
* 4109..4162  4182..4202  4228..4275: 0.074 mag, 21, 23.8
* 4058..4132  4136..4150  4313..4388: 0.156 mag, 21.7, 26.7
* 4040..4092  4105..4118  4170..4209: 0.017 mag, 21.6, 21.1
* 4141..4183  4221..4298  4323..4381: 0.036 mag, 20.7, 27.2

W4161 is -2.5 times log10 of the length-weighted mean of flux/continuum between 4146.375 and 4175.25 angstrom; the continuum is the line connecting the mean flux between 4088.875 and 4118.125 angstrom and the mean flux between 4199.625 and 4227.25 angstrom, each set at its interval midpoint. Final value 0.070 mag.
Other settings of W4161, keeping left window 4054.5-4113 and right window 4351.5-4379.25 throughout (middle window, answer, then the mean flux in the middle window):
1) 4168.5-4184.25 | 0.177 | 20.3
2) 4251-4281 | 0.125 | 23.3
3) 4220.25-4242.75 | 0.066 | 23.8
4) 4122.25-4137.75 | 0.053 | 21.6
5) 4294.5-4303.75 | 0.308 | 20.3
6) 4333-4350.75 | 0.051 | 26.7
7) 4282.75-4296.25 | 0.185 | 22.5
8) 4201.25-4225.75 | 0.039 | 23.9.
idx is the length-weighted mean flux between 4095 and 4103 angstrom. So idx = 18.8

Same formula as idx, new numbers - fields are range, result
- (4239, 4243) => 28.5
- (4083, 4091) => 26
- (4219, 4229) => 22.5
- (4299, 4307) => 18.4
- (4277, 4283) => 22.3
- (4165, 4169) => 24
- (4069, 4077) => 22.1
